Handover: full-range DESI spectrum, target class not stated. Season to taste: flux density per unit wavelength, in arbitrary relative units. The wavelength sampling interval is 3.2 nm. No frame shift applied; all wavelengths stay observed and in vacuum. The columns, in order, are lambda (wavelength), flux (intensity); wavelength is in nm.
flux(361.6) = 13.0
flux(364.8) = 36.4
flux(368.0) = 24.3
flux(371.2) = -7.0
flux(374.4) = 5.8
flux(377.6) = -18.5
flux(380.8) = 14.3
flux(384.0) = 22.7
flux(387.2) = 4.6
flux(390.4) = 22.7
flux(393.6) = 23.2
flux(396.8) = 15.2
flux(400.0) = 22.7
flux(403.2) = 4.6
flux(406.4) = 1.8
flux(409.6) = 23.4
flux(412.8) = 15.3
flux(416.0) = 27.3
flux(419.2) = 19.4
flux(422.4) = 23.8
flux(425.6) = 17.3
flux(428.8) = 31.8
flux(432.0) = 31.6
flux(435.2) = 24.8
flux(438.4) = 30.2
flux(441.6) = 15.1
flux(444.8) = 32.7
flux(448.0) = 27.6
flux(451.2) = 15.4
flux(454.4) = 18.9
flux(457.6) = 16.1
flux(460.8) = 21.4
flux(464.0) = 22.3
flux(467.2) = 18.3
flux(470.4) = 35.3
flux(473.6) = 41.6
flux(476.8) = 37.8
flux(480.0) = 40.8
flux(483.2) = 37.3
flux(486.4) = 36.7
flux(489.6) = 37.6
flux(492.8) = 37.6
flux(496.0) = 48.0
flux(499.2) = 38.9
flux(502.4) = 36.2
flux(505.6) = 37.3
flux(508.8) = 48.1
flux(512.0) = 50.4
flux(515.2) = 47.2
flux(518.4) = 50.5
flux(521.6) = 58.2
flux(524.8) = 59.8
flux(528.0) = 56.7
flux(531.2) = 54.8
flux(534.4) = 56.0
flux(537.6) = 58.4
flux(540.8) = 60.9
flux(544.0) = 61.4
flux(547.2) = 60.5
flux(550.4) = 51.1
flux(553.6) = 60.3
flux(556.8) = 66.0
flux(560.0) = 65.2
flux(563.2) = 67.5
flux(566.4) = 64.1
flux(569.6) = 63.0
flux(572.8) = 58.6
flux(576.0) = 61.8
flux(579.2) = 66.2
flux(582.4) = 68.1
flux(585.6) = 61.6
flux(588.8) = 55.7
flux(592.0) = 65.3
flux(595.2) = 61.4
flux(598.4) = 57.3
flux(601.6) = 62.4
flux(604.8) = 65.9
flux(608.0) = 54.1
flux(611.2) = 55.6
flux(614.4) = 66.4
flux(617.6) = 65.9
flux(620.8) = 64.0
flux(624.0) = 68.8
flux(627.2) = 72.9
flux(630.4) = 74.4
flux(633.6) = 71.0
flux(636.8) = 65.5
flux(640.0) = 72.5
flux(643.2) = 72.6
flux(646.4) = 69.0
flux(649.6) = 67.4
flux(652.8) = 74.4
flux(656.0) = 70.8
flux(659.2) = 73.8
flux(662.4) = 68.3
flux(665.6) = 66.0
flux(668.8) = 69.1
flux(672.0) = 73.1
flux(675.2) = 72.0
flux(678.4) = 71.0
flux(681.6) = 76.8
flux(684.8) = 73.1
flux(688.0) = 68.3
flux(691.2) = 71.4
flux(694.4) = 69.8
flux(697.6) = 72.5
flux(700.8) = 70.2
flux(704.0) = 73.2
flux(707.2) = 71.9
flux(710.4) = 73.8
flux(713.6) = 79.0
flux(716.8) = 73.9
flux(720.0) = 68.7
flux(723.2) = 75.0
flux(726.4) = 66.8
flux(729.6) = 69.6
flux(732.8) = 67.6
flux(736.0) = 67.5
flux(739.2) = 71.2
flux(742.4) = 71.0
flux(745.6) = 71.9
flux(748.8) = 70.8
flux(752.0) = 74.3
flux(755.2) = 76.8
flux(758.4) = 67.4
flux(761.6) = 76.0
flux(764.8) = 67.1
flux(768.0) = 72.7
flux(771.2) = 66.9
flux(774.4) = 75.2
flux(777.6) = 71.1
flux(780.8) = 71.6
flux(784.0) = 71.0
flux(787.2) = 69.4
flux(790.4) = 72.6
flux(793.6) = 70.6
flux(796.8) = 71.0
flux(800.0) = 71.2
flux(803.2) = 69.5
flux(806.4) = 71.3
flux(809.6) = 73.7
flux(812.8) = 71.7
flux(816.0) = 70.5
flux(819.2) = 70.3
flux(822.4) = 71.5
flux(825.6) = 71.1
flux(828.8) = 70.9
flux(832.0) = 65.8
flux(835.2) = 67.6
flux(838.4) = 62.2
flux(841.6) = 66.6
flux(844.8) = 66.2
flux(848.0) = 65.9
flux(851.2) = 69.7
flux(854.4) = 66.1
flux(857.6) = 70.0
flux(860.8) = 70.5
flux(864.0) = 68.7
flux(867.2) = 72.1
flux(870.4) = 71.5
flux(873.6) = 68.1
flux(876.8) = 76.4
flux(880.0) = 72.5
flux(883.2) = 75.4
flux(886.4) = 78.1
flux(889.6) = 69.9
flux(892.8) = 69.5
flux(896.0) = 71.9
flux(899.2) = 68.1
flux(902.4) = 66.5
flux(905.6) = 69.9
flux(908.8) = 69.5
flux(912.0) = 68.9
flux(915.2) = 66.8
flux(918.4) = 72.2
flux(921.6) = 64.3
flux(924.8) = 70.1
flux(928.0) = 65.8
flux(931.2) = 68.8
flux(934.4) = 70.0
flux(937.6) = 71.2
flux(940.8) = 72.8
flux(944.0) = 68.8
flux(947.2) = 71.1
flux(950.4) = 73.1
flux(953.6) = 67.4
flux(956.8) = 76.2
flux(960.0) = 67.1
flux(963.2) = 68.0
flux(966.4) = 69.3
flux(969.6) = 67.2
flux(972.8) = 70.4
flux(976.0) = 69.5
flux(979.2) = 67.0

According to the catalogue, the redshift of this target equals 0.18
